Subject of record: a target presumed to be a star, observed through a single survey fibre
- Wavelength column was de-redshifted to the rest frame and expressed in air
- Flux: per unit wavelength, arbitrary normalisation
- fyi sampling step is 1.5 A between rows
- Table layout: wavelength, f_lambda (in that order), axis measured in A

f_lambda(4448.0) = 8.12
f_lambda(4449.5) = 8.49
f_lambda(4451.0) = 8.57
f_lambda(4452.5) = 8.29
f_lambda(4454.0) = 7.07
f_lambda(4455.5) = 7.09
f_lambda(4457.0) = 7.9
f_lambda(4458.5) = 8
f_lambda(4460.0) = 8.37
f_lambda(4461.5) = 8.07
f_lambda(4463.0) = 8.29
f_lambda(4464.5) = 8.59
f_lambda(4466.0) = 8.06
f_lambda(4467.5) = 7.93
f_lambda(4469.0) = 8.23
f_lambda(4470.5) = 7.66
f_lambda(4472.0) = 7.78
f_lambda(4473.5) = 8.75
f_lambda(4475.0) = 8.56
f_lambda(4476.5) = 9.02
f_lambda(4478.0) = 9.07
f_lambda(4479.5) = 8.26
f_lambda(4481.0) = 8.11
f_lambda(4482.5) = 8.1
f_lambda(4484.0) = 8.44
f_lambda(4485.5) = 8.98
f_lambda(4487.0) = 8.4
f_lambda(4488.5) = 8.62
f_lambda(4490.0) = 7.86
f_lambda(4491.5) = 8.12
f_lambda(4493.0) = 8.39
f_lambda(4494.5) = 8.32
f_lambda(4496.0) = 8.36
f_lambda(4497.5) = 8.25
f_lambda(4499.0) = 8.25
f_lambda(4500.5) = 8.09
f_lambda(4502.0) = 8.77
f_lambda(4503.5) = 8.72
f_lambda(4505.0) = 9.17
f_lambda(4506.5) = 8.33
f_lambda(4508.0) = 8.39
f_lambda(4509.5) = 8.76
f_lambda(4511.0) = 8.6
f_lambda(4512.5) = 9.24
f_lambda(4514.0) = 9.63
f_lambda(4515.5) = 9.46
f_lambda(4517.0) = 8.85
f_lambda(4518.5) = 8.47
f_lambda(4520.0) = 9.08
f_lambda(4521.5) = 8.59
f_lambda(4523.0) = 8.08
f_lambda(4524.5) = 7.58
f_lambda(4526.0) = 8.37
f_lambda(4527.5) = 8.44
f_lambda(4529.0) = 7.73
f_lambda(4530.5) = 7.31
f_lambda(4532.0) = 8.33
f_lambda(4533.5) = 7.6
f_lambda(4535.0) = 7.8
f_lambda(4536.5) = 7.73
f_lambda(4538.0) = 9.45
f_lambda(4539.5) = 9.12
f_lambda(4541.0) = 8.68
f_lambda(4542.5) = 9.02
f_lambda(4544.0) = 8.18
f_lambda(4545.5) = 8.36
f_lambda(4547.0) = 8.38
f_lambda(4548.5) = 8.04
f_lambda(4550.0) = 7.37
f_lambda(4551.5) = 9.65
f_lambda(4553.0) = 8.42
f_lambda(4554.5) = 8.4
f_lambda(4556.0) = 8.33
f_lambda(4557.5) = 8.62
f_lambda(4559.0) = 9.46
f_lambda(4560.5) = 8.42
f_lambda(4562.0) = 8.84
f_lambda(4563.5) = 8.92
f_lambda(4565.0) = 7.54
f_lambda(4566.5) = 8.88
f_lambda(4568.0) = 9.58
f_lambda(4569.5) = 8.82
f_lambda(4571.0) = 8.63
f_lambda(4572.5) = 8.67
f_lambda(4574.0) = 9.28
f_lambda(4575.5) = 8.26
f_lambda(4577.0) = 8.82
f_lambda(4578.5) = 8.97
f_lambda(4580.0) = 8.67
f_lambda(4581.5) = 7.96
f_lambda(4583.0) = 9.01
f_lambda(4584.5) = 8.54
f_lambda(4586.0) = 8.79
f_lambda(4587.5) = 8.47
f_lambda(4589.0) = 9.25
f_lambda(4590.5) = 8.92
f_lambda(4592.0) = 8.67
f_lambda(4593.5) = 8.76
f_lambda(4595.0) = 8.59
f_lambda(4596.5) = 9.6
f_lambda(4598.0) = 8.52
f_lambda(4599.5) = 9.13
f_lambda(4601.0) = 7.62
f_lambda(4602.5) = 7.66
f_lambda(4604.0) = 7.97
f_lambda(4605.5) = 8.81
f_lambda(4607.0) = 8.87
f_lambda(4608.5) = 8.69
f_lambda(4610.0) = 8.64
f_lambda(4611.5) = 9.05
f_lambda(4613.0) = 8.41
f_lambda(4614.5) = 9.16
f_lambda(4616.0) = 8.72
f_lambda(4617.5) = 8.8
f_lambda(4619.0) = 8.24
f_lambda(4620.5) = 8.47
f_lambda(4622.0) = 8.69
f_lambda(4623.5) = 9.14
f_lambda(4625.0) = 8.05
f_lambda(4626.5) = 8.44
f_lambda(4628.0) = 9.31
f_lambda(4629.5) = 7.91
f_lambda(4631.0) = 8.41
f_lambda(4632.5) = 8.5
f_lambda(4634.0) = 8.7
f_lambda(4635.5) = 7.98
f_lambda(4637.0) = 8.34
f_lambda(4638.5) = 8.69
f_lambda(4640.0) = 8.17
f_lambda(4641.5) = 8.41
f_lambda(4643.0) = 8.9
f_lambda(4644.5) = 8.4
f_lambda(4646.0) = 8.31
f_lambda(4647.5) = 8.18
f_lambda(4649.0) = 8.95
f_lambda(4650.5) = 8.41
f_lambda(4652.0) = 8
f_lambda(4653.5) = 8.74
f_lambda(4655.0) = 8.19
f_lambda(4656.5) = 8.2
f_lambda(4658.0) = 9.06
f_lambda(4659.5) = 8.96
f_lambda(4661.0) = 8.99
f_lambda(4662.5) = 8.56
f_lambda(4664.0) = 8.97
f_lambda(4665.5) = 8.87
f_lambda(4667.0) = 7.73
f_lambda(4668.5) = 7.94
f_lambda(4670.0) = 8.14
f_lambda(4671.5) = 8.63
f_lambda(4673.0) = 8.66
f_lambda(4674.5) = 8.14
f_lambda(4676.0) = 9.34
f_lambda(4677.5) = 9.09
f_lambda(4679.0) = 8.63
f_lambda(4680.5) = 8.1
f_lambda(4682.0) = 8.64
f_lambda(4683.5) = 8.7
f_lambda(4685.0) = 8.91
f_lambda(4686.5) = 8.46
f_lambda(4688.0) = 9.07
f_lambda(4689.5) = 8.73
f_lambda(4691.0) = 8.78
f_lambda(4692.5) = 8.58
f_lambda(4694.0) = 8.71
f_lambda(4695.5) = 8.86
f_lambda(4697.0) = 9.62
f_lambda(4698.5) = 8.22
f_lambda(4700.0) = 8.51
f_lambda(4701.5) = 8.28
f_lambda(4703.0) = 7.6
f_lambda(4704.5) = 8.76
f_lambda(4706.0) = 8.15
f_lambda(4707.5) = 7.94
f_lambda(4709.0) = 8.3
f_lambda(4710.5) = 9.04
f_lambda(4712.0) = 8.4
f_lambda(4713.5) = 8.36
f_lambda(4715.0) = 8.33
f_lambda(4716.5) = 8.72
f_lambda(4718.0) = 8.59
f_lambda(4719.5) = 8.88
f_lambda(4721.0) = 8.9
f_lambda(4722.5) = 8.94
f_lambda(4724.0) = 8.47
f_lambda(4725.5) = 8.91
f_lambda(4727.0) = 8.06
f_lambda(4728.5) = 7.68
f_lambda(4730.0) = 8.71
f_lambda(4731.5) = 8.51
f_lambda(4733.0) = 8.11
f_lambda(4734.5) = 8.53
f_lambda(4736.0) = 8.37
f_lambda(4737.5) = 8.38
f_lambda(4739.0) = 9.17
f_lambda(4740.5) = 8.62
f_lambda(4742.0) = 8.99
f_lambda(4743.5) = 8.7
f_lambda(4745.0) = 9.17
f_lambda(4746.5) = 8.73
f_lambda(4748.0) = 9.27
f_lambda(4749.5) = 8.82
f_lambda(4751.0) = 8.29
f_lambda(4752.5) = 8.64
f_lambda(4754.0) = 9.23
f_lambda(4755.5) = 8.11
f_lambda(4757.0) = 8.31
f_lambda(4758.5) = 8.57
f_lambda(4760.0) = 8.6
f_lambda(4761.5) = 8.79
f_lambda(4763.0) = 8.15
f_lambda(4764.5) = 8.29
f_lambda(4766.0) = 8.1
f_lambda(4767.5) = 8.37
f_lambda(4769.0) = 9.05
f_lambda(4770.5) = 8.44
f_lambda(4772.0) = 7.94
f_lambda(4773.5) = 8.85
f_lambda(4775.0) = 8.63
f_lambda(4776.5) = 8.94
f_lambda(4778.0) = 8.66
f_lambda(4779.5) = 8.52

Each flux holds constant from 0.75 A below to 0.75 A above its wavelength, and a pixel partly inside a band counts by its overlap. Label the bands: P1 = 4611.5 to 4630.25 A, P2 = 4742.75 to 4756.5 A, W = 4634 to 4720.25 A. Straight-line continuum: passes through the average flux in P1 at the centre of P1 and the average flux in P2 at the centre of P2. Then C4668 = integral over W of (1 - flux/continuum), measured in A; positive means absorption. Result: 1.5 A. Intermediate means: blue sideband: 8.63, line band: 8.54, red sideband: 8.76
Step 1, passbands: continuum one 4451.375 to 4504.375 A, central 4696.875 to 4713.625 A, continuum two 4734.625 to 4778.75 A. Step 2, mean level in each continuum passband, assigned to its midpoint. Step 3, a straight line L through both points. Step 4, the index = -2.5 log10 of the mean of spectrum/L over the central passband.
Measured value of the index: 0.02 mag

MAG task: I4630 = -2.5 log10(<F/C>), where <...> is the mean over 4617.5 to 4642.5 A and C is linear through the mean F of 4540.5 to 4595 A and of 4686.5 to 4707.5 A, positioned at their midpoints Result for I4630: 0.02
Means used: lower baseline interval 8.65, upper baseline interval 8.58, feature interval 8.48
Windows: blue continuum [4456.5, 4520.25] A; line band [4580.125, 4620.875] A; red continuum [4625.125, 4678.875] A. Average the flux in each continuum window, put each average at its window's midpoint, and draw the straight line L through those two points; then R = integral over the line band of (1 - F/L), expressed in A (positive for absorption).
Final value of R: -0.7 A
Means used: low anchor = 8.47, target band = 8.64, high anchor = 8.52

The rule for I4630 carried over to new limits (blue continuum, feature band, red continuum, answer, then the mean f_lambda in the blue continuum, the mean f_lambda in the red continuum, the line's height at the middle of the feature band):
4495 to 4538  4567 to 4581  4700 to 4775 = -0.047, 8.45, 8.53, 8.47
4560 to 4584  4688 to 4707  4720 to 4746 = 0.006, 8.71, 8.61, 8.63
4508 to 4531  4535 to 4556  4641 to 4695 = 0.009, 8.55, 8.59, 8.56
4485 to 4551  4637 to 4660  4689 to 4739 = 0.000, 8.44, 8.52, 8.49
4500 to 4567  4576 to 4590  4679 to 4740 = -0.024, 8.52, 8.55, 8.53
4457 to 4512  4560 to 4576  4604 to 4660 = -0.031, 8.38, 8.56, 8.48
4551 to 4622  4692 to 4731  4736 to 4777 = 0.016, 8.69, 8.63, 8.64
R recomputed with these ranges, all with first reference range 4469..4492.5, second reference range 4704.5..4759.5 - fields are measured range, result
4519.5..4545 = 0.4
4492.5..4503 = 0.0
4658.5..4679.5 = -0.2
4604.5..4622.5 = -0.5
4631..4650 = 0.1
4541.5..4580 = -0.9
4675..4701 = -0.6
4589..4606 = -0.2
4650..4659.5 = 0.0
